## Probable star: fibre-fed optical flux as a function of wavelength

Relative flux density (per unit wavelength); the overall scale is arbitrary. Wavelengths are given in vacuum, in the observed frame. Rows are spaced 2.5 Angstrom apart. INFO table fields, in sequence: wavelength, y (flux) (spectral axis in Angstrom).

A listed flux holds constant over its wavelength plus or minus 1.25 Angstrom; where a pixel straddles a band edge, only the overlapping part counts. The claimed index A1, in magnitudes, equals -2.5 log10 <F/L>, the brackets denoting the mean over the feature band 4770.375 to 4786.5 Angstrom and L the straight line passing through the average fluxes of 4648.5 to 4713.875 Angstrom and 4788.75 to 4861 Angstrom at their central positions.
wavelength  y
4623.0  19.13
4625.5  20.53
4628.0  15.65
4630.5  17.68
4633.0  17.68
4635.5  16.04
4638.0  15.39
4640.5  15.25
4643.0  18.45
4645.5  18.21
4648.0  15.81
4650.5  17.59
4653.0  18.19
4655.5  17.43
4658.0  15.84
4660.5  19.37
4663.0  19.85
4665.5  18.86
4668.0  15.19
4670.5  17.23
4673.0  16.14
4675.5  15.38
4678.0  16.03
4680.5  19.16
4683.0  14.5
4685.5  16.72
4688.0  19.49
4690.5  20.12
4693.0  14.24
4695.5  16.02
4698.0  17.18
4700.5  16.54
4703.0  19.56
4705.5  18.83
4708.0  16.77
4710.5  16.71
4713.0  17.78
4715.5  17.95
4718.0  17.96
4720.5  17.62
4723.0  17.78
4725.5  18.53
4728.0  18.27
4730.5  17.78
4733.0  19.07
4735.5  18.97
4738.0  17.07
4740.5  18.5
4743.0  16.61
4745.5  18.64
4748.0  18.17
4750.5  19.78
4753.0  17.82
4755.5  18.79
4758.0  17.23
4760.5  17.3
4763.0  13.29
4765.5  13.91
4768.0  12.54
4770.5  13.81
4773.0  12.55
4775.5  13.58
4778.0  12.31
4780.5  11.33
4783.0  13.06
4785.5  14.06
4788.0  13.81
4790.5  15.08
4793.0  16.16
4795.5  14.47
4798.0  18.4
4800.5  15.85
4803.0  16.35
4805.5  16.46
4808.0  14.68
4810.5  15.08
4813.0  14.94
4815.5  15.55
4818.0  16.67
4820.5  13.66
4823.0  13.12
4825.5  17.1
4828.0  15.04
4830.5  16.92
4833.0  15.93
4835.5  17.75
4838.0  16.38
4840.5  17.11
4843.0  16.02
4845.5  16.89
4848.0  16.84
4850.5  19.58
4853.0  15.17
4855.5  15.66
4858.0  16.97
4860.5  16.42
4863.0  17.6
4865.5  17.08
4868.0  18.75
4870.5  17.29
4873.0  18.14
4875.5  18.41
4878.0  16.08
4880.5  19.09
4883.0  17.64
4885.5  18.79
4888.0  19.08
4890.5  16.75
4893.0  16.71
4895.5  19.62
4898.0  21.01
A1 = 0.27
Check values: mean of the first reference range 17.3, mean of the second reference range 16.1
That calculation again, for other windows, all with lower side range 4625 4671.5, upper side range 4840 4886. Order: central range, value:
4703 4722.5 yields -0.03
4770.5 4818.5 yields 0.18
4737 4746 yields -0.02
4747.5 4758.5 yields -0.07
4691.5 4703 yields 0.06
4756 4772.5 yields 0.17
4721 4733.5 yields -0.05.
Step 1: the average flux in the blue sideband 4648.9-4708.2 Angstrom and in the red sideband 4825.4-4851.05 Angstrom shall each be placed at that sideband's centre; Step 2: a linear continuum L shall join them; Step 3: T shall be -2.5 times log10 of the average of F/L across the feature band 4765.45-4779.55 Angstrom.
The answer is 0.291 mag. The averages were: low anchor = 17.3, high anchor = 16.8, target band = 13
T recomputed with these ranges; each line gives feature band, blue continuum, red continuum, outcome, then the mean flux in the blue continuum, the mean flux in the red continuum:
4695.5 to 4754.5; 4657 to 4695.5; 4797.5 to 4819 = -0.08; 17.2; 15.9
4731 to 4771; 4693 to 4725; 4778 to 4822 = -0.05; 17.5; 14.9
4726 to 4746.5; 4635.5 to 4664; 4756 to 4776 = -0.19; 17.3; 14.5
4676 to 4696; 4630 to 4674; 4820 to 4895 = 0.01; 17.2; 17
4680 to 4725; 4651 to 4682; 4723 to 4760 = 0.02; 17.4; 18.2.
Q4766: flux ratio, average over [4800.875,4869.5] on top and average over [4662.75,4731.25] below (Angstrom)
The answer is 0.94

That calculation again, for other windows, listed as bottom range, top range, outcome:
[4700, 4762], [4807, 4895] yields 0.93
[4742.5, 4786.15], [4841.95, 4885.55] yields 1.14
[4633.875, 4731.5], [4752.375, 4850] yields 0.89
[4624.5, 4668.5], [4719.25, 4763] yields 1.03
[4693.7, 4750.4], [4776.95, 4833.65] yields 0.84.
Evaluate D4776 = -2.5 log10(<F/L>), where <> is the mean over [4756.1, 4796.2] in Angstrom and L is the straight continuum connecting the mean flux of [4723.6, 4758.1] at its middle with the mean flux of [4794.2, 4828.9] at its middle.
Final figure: 0.20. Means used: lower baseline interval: 18.3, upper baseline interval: 15.5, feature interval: 14.1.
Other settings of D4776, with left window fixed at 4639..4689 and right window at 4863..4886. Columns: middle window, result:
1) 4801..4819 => 0.13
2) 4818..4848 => 0.11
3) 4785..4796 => 0.19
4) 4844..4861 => 0.06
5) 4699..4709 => -0.04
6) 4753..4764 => 0.04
